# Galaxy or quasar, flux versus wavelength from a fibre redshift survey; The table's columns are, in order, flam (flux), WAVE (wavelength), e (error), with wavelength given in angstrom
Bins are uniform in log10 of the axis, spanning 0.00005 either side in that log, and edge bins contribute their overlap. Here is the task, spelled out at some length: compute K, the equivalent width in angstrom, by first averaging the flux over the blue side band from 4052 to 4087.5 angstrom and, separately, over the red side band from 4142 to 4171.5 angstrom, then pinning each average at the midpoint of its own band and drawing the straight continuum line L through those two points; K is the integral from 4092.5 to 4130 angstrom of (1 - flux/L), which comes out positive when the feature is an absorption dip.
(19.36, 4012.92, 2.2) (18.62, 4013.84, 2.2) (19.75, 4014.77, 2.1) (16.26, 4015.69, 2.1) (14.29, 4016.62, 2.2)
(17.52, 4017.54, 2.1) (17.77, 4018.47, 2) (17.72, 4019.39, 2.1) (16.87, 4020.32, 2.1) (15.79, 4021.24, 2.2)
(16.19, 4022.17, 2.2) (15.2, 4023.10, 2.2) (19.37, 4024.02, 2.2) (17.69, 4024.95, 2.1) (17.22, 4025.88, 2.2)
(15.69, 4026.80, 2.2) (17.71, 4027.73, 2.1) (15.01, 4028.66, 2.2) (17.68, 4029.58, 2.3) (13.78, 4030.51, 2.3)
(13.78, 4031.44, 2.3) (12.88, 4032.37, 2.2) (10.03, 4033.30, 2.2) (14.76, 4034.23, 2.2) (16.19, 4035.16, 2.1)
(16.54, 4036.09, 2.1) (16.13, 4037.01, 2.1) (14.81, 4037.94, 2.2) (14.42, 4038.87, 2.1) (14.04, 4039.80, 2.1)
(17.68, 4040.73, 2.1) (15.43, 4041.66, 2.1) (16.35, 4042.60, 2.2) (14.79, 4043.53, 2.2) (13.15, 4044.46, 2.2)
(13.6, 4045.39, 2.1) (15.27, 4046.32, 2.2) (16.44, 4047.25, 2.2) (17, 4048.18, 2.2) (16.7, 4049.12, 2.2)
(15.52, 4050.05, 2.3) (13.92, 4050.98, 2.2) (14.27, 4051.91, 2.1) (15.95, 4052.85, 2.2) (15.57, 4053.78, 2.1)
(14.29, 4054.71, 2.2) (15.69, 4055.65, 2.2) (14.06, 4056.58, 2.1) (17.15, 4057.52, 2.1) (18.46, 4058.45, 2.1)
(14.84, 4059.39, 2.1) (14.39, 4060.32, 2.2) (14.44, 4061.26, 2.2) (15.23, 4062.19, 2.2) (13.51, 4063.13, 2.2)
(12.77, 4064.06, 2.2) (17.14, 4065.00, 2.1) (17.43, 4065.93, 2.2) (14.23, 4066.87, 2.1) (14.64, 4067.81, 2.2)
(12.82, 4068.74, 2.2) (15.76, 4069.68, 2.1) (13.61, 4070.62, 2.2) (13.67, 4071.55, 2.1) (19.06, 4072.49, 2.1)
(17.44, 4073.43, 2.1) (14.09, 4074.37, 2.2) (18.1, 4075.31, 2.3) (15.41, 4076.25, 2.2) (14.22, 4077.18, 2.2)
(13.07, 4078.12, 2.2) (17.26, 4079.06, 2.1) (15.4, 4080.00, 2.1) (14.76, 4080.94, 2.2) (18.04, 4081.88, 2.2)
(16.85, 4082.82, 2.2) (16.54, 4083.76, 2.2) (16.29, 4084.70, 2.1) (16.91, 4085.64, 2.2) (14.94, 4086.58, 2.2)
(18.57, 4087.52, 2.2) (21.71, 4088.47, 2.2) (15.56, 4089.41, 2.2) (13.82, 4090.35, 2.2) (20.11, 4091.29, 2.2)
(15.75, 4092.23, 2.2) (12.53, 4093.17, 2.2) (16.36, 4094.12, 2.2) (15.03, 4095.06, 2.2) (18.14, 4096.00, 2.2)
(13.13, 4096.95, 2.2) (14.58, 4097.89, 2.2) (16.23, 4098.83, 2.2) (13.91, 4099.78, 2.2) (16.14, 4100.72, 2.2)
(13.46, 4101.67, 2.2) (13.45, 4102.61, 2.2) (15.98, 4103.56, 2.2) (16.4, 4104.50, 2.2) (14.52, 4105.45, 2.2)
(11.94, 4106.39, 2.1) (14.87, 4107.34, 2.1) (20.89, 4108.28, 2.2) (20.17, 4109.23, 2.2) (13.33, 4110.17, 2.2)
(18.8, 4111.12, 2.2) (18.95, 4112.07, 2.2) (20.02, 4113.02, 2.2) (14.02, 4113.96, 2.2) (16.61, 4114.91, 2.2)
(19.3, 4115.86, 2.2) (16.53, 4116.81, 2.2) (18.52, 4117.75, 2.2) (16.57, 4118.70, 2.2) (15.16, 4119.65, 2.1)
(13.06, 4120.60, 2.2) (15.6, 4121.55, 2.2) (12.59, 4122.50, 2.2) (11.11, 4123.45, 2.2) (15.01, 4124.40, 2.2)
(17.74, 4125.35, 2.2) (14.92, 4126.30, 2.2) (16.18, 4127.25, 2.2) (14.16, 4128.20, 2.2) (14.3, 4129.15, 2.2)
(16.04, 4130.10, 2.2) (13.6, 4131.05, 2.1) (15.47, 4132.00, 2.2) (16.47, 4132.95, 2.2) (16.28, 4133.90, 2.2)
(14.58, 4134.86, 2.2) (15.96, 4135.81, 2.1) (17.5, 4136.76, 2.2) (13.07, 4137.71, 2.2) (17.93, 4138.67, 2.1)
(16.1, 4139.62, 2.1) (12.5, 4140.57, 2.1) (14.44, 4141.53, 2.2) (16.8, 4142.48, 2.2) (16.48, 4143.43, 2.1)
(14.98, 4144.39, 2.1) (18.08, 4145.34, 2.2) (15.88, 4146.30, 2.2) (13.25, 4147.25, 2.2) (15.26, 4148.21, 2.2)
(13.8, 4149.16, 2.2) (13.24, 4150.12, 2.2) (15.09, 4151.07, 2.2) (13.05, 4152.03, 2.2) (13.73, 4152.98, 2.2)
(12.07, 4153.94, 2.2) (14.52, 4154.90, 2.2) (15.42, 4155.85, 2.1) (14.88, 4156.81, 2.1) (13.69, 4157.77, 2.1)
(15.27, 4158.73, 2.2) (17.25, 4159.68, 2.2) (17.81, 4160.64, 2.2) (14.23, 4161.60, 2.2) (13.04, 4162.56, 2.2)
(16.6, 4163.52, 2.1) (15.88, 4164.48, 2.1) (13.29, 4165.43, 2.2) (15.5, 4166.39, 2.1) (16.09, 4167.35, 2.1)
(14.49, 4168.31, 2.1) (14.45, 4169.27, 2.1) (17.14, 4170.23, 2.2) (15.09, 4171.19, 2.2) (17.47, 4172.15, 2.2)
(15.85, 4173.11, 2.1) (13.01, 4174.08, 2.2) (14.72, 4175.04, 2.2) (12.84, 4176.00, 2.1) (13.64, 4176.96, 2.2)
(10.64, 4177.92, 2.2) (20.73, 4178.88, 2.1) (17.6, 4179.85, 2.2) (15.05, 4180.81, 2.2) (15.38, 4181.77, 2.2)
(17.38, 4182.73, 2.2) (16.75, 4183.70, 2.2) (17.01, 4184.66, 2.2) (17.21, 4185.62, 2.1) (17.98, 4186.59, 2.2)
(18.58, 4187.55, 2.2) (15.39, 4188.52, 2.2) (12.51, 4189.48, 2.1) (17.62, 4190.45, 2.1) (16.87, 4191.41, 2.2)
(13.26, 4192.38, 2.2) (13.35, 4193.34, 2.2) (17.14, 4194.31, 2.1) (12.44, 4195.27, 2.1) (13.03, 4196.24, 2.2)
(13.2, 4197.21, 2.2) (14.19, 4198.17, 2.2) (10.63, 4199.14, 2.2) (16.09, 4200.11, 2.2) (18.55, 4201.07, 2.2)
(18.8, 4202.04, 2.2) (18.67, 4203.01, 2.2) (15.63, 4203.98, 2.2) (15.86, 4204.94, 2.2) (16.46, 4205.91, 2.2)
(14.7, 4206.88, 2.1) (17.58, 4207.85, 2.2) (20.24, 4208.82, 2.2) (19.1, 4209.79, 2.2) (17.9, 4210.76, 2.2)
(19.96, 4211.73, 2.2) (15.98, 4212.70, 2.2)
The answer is -0.8 angstrom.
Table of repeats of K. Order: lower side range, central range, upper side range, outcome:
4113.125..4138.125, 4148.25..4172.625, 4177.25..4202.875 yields 1.04 angstrom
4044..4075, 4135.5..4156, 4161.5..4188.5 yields 0.78 angstrom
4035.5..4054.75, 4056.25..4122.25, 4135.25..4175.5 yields -2.68 angstrom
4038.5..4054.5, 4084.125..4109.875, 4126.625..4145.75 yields -0.89 angstrom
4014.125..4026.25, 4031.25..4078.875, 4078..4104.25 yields 3.92 angstrom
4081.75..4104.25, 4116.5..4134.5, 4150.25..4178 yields 0.24 angstrom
